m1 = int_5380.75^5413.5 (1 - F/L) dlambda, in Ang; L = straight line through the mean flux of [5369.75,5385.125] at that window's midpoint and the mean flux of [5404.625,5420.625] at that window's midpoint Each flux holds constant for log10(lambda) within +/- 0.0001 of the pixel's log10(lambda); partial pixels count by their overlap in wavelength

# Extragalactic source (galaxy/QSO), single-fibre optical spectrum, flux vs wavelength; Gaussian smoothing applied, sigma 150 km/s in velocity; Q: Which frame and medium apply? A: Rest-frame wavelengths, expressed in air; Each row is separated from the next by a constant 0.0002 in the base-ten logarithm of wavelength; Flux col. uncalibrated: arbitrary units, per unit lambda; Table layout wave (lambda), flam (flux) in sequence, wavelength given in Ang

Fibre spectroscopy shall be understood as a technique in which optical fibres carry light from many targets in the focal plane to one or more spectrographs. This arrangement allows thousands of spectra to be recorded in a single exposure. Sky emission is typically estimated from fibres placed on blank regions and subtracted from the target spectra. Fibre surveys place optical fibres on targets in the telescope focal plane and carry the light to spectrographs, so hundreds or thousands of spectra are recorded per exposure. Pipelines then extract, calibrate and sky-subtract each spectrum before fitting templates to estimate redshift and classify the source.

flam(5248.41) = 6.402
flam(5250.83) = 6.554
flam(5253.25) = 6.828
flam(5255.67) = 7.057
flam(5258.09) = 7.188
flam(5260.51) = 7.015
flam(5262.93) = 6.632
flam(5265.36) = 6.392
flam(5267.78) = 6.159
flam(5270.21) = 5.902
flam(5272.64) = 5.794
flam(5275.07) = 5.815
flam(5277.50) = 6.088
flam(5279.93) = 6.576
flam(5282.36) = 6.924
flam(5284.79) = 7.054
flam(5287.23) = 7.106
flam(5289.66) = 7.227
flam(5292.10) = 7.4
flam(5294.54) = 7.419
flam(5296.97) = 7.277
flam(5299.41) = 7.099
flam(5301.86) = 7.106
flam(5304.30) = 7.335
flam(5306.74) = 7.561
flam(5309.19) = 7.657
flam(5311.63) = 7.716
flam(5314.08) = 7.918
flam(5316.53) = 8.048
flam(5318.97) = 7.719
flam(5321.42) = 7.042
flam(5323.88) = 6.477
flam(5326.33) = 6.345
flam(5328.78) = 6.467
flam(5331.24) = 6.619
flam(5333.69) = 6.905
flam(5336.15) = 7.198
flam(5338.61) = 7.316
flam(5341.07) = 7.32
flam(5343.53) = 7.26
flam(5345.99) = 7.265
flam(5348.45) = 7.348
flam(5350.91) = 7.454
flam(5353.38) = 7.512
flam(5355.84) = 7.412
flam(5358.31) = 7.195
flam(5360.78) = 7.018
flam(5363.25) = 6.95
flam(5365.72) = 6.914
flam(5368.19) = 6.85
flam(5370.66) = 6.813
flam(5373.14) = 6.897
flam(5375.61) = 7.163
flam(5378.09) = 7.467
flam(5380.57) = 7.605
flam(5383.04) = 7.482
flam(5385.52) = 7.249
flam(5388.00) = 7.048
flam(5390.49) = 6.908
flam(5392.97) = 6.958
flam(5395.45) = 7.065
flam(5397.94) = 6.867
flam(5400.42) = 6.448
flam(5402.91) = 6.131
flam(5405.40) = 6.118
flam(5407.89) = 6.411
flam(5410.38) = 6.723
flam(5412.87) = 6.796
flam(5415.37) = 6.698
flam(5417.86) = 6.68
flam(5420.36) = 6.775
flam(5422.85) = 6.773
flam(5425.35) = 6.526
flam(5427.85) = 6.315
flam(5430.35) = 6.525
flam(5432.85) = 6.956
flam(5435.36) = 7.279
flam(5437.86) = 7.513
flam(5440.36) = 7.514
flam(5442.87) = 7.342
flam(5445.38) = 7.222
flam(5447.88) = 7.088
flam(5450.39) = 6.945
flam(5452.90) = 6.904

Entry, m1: 0.38 Ang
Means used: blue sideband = 7.25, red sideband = 6.6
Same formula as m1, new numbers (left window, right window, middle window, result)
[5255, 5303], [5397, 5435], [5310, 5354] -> -3.43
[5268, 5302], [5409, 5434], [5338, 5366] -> -2.29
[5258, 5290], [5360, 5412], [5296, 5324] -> -3.39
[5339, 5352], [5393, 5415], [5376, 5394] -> -1.08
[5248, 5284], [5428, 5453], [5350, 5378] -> -1.15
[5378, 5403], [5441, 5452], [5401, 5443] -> 2.13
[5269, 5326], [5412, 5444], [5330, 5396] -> -1.75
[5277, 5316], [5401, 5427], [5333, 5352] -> -0.78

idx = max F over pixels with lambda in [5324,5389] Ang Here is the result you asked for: 7.605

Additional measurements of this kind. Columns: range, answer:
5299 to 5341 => 8.048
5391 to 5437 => 7.279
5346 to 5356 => 7.512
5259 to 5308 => 7.561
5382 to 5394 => 7.482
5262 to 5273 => 6.632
